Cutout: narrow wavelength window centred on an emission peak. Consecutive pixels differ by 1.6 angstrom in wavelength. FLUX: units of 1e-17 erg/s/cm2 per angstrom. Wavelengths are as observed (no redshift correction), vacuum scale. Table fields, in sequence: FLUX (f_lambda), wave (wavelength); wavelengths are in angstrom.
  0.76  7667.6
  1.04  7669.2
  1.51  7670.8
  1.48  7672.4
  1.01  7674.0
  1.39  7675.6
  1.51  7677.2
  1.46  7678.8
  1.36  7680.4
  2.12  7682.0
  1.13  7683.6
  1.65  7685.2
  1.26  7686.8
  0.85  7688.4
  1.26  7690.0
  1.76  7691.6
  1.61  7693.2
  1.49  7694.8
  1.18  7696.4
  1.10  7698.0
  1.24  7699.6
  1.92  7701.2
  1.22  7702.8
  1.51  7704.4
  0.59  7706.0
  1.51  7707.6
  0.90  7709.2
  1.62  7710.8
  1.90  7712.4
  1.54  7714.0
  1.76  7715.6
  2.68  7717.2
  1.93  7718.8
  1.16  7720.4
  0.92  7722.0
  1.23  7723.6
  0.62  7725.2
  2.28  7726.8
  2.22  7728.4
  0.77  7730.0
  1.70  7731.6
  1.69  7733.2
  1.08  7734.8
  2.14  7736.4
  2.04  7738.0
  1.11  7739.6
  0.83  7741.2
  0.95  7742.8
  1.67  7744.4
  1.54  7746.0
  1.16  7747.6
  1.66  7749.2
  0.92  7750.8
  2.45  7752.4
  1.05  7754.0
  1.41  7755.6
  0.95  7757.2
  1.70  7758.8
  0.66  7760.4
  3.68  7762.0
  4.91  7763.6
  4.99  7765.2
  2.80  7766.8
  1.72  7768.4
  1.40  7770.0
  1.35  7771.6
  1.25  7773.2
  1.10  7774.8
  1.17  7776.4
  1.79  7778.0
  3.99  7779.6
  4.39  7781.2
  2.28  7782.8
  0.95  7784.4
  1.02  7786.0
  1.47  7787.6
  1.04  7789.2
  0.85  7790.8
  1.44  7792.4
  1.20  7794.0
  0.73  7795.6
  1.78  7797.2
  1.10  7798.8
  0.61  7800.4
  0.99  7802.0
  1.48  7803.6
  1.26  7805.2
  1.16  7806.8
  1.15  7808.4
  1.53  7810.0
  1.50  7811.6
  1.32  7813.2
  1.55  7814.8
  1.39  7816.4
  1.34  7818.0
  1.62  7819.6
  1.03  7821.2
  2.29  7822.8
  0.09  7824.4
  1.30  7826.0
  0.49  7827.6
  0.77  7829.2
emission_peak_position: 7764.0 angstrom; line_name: [S II]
